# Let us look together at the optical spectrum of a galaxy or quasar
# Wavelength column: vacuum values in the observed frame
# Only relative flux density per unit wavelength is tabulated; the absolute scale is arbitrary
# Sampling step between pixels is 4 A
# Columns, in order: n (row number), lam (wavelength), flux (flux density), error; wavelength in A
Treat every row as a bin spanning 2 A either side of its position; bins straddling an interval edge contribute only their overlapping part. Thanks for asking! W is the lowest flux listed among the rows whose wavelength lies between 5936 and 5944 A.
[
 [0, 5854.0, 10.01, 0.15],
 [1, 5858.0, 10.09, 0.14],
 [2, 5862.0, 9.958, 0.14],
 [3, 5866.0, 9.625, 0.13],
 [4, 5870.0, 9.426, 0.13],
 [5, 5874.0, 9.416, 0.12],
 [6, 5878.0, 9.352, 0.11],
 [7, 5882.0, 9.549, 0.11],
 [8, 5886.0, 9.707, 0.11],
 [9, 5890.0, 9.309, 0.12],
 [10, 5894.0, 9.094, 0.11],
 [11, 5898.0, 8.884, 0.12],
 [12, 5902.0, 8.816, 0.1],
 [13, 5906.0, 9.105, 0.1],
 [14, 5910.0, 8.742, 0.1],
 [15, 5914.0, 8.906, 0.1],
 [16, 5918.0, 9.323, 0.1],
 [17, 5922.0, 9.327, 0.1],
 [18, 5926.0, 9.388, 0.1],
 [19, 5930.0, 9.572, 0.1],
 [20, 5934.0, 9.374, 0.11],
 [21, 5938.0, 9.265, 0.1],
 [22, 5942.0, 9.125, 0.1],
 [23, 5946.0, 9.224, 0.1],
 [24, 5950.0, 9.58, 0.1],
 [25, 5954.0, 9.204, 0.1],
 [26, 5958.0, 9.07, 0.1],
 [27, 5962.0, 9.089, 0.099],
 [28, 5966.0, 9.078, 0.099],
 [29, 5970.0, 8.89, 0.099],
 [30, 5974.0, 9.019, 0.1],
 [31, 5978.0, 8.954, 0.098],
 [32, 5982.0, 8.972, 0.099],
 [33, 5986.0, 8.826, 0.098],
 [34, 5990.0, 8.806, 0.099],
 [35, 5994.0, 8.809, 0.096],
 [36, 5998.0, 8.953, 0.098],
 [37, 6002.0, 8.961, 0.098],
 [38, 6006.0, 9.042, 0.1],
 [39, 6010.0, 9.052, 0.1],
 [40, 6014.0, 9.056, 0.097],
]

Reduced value 9.125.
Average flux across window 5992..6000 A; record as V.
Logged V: 8.88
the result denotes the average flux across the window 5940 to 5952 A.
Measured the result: 9.31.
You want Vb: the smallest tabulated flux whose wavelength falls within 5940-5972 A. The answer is 8.89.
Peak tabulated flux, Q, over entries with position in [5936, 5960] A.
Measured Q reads 9.58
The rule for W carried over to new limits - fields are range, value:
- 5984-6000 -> 8.806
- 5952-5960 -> 9.07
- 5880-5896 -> 9.094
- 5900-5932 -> 8.742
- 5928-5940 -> 9.265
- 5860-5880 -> 9.352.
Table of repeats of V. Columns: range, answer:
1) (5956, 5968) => 9.08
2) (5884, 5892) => 9.51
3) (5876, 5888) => 9.54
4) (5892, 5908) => 8.97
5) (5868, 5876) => 9.42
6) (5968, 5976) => 8.95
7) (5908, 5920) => 8.99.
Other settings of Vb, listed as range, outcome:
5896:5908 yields 8.816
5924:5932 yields 9.388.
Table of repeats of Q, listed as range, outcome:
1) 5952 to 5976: 9.204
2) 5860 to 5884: 9.958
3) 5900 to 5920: 9.323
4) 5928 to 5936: 9.572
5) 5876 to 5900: 9.707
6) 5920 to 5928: 9.388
